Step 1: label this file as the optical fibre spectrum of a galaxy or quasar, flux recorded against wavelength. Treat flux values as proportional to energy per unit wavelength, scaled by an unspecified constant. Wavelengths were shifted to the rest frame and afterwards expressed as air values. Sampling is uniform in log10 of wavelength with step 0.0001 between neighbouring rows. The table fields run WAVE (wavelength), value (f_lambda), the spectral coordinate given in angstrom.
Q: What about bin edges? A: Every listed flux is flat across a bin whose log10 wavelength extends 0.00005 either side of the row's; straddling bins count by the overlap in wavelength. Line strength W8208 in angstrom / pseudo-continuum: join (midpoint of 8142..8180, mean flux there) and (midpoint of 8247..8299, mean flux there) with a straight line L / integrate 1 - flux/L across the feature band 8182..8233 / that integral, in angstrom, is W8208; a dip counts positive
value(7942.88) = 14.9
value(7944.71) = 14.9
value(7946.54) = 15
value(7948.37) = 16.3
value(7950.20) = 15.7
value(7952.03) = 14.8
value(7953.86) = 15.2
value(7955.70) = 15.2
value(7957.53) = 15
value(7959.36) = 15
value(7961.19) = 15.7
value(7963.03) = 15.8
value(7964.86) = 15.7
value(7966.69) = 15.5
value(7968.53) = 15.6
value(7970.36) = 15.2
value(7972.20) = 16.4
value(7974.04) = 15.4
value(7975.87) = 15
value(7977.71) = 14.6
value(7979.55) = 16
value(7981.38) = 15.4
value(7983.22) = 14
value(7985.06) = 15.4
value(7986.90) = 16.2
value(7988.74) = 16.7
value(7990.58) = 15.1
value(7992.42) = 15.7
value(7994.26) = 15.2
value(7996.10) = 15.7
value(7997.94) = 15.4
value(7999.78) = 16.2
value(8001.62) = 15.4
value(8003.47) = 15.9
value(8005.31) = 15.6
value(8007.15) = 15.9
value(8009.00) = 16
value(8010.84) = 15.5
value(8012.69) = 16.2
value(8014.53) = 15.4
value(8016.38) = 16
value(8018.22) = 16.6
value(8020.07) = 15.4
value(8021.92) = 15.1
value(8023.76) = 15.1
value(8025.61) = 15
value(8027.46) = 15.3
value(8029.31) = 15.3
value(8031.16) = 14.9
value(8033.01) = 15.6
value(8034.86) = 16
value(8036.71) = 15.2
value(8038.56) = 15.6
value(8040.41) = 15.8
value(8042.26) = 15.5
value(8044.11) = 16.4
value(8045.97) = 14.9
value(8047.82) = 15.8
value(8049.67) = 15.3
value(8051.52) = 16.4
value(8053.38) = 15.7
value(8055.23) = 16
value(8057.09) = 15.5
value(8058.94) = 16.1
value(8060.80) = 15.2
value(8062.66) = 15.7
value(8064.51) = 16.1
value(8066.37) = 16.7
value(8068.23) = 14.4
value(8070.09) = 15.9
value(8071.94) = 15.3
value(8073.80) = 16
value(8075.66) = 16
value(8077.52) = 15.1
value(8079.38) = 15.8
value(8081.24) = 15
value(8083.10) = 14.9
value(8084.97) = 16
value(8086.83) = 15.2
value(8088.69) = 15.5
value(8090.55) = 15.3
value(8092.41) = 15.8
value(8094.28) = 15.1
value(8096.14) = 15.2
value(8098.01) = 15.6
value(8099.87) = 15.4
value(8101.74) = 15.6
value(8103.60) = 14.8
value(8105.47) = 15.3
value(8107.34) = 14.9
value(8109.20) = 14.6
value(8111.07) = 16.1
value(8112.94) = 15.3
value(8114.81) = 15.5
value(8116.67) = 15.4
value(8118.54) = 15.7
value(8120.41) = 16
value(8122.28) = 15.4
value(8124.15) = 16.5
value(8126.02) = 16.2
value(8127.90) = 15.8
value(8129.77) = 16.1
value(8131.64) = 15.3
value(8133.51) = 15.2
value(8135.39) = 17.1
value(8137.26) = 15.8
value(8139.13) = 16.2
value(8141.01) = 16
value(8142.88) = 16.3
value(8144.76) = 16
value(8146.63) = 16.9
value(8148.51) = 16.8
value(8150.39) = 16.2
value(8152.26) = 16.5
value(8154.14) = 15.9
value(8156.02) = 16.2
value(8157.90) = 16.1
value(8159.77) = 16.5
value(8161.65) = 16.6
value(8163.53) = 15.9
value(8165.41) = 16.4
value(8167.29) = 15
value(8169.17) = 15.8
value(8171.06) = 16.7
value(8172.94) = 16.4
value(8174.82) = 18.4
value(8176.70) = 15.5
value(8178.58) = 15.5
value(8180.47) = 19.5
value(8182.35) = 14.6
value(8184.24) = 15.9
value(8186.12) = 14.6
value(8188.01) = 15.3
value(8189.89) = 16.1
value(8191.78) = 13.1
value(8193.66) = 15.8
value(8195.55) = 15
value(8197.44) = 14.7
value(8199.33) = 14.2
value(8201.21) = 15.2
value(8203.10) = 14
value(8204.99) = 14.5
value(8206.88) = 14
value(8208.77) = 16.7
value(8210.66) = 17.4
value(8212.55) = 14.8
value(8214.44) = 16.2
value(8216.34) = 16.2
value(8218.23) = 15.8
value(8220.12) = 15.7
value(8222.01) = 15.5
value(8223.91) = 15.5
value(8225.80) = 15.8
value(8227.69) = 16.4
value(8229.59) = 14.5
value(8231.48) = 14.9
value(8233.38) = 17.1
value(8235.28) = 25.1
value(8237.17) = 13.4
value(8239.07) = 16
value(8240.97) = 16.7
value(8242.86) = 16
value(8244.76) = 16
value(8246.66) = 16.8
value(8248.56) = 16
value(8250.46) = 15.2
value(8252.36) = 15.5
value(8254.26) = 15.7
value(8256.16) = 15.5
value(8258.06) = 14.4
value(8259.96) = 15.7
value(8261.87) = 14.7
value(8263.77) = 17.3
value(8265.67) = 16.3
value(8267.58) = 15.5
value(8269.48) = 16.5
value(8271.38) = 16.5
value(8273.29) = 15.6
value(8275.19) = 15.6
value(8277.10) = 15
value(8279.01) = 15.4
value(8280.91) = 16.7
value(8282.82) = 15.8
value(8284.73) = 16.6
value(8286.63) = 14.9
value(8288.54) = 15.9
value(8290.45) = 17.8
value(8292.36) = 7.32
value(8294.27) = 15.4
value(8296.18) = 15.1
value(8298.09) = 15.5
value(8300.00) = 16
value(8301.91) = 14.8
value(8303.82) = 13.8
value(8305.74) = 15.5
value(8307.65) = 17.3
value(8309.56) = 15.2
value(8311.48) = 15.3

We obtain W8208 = 2.1 angstrom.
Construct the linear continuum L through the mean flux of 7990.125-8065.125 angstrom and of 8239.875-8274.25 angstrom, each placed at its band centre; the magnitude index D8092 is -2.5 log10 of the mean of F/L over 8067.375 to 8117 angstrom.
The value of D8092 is 0.023 mag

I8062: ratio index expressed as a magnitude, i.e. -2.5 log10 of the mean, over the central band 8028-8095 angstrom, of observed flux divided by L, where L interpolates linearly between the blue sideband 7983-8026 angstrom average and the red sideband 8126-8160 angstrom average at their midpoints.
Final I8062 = 0.02 mag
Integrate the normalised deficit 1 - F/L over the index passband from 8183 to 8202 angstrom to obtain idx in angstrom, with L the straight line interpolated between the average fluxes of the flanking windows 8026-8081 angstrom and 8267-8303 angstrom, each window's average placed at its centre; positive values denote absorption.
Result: 0.6 angstrom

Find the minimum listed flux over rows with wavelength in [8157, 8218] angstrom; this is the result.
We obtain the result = 13.1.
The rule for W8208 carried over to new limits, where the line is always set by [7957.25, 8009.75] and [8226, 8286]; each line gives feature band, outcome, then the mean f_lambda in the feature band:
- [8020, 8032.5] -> 0.4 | 15.2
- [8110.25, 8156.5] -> -0.5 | 16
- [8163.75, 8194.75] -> 0.0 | 15.9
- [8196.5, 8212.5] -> 0.9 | 15.1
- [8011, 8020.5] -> -0.2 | 15.9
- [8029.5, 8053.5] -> 0.1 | 15.6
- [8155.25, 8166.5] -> -0.3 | 16.3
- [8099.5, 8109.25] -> 0.4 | 15.1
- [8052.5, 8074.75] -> 0.0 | 15.7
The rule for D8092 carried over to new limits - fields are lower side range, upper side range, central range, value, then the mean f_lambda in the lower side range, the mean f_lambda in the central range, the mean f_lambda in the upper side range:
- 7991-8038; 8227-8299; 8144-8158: -0.04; 15.6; 16.3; 15.8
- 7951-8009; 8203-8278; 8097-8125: 0.02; 15.5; 15.5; 15.9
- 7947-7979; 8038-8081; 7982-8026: -0.01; 15.4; 15.6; 15.7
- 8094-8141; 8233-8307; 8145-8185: -0.05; 15.6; 16.3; 15.8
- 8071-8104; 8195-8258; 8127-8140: -0.03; 15.4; 15.9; 15.8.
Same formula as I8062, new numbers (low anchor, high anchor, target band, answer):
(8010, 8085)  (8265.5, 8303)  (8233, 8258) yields -0.070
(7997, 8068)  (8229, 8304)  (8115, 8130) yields -0.012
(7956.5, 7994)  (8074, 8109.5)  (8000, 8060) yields -0.016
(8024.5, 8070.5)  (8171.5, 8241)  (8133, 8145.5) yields -0.025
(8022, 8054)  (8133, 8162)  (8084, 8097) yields 0.030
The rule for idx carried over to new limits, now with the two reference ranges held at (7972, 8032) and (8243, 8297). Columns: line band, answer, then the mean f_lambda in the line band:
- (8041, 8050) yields 0.0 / 15.6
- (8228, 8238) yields -0.9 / 17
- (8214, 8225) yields -0.2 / 15.8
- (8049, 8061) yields -0.2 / 15.8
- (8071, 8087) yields 0.0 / 15.5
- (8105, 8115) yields 0.2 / 15.3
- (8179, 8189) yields -0.3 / 16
